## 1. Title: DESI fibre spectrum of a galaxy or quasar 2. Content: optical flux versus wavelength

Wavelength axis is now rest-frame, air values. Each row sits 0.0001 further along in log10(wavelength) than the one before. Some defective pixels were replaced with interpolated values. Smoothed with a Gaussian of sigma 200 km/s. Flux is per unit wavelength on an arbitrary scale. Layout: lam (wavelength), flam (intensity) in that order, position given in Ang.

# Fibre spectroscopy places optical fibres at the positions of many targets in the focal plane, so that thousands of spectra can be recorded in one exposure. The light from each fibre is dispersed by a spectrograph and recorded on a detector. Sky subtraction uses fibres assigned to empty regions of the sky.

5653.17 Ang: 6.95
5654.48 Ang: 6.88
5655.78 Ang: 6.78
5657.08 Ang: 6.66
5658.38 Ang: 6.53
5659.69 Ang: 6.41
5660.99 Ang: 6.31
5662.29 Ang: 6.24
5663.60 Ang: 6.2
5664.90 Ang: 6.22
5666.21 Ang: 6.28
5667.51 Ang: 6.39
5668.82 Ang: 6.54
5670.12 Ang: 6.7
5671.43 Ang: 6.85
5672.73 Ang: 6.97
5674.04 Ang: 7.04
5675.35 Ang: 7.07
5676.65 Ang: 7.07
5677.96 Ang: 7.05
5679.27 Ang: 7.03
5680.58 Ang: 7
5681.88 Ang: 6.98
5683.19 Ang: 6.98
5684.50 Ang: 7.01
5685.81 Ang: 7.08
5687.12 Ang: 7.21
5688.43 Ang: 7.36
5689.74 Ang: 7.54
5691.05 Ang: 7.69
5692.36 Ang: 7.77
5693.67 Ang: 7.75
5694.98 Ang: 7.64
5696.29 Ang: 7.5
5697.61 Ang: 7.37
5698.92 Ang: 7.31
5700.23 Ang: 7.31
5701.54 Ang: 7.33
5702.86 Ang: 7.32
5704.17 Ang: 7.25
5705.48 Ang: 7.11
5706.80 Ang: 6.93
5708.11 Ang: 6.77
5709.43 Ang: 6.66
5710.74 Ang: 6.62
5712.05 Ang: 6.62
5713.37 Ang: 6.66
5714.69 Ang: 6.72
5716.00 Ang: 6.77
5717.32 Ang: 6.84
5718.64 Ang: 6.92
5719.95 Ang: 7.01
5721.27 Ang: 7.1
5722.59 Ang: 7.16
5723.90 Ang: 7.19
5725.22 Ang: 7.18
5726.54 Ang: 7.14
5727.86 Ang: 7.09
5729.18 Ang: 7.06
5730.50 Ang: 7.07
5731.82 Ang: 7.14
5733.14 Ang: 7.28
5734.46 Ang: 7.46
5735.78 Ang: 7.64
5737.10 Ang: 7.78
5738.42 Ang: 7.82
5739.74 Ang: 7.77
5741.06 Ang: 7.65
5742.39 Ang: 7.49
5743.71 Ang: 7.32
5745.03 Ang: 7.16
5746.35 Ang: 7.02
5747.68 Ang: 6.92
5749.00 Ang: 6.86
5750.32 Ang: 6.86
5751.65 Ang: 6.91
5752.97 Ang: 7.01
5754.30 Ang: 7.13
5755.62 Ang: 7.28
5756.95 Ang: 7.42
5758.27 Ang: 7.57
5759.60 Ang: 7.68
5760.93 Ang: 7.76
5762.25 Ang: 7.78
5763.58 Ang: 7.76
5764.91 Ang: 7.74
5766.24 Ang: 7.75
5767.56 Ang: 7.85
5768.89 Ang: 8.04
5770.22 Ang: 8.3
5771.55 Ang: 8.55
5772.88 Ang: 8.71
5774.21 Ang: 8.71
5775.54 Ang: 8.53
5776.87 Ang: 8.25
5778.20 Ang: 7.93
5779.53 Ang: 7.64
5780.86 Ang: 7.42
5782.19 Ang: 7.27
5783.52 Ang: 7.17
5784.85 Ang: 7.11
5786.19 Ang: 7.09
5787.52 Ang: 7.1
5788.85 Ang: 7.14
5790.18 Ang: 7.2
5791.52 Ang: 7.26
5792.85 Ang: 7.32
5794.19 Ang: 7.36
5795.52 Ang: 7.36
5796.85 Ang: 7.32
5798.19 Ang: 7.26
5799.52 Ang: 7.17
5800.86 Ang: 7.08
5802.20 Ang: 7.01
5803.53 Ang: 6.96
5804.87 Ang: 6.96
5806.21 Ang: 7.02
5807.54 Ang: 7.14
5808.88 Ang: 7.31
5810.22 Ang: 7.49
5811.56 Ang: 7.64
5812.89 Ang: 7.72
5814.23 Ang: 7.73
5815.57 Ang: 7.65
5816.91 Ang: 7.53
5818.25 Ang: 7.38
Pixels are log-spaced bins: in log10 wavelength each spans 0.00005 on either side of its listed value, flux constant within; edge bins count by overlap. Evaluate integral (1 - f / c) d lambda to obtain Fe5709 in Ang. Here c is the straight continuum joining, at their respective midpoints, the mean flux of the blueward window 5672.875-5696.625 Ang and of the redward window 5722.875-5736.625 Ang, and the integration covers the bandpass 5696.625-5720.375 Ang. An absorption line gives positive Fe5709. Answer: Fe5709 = 0.9 Ang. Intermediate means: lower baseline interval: 7.26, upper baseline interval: 7.23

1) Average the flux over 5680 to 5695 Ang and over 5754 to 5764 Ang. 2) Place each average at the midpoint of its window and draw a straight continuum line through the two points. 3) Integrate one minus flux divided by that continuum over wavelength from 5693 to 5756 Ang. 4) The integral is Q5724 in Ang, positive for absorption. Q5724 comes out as 2.4 Ang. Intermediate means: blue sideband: 7.33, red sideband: 7.56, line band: 7.16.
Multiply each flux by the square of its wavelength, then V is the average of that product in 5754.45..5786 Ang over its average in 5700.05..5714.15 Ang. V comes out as 1.15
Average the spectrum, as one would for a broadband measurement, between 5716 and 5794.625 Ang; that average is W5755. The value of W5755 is 7.45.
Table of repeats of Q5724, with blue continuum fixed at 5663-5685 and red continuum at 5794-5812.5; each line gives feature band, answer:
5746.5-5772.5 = -1.7 Ang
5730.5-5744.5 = -1.0 Ang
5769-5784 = -1.9 Ang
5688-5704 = -1.5 Ang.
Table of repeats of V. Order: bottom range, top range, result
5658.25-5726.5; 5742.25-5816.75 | 1.10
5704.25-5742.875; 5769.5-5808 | 1.08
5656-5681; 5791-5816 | 1.15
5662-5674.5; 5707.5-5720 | 1.05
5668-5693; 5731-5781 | 1.10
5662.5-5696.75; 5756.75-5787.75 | 1.15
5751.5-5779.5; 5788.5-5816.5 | 0.94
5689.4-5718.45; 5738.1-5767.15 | 1.05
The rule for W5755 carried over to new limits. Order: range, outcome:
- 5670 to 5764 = 7.2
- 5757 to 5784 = 7.92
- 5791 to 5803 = 7.24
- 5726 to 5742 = 7.41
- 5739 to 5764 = 7.33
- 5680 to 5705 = 7.34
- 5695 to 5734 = 7.06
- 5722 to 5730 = 7.14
